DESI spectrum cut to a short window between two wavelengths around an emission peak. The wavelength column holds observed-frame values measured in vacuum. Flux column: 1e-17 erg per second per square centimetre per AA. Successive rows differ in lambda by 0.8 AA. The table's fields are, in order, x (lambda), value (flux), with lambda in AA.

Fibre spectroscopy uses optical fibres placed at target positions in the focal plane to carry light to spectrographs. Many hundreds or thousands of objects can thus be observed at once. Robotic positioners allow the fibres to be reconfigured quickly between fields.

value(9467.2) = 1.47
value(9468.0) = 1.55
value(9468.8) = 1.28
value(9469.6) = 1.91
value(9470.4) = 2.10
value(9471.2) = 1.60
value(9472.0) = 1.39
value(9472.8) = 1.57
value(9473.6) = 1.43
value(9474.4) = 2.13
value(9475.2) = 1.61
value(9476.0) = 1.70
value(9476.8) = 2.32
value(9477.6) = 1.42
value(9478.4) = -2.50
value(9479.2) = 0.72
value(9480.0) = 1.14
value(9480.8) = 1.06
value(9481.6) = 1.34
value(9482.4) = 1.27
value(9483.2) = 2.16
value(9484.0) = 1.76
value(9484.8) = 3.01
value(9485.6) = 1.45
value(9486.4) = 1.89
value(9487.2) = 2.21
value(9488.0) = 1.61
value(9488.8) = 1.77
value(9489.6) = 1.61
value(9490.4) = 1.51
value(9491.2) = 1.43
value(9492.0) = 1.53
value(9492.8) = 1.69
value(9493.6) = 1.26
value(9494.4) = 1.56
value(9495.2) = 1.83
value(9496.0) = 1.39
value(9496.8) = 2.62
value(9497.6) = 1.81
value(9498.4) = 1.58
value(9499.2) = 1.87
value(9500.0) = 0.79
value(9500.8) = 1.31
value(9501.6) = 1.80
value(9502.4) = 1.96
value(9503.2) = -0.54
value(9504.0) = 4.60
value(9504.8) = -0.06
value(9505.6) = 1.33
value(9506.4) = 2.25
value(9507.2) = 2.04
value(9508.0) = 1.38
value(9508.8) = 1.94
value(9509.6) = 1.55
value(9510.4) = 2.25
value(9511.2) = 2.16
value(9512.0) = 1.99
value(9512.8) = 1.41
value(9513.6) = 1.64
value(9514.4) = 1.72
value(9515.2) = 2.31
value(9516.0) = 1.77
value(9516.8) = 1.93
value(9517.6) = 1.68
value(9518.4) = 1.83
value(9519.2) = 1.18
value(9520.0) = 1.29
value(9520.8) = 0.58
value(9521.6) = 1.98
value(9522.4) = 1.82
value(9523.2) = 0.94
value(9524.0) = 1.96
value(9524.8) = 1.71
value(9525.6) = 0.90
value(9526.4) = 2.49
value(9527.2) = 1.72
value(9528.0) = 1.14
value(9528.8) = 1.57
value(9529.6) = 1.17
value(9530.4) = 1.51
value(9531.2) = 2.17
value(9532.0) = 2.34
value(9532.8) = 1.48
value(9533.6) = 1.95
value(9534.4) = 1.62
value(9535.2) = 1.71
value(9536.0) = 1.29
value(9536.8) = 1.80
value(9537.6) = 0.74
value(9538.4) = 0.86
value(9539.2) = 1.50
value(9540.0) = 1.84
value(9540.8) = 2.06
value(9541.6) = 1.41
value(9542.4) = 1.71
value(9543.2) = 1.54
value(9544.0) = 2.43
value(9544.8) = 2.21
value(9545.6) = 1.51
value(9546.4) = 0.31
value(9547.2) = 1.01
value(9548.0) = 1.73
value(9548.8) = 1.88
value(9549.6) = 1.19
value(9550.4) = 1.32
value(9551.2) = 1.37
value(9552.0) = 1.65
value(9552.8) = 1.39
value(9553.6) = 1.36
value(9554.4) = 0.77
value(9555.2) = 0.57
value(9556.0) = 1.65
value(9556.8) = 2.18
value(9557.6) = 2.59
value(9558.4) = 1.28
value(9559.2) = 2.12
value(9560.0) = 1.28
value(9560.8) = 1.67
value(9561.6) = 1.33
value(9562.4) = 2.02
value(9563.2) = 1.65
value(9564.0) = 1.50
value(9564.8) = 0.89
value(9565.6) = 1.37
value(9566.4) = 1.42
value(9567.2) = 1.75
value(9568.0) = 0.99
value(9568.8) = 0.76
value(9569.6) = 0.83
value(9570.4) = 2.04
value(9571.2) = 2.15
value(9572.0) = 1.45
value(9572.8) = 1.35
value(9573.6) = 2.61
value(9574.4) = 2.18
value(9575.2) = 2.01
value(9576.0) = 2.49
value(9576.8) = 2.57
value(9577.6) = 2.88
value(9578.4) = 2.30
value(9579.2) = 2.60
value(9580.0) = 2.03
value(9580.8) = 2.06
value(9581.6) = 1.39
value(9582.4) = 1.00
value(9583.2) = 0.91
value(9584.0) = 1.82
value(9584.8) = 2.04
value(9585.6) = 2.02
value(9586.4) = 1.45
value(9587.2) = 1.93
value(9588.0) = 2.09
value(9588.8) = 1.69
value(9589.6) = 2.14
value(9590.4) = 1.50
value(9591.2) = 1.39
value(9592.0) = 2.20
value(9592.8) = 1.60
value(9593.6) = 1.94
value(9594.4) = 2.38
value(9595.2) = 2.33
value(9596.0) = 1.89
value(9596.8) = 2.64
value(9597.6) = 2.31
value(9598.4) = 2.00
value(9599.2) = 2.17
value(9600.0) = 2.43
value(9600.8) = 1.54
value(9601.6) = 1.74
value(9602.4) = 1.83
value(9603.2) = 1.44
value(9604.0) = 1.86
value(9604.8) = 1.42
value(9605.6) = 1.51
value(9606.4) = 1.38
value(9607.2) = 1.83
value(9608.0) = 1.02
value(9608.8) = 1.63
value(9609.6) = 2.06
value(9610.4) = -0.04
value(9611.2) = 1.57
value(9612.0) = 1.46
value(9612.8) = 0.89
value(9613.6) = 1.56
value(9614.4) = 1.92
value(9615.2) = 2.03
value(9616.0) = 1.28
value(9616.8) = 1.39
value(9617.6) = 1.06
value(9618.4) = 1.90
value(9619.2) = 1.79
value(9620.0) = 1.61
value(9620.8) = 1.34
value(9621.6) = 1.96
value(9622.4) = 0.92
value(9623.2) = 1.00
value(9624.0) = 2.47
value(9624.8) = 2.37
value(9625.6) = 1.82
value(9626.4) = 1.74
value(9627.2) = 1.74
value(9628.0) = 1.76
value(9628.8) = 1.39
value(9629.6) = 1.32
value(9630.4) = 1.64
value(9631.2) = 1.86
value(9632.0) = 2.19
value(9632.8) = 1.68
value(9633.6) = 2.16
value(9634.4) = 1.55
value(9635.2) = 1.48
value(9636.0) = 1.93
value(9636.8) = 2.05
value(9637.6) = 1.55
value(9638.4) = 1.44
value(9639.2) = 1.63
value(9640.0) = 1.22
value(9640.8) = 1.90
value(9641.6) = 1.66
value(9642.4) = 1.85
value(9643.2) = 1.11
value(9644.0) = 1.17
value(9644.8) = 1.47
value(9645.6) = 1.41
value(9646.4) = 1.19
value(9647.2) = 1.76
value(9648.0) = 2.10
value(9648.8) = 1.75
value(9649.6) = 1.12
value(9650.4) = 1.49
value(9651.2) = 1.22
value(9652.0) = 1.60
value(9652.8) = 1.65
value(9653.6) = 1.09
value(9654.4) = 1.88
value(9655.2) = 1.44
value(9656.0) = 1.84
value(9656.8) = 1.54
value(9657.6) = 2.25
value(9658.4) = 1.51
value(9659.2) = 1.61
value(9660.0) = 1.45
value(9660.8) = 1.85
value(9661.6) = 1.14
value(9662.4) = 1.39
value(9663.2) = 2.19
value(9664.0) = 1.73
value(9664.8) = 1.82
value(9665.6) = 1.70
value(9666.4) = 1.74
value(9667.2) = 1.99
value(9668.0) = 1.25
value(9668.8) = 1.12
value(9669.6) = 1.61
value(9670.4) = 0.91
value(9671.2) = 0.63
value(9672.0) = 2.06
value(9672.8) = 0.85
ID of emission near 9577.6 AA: [S II]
